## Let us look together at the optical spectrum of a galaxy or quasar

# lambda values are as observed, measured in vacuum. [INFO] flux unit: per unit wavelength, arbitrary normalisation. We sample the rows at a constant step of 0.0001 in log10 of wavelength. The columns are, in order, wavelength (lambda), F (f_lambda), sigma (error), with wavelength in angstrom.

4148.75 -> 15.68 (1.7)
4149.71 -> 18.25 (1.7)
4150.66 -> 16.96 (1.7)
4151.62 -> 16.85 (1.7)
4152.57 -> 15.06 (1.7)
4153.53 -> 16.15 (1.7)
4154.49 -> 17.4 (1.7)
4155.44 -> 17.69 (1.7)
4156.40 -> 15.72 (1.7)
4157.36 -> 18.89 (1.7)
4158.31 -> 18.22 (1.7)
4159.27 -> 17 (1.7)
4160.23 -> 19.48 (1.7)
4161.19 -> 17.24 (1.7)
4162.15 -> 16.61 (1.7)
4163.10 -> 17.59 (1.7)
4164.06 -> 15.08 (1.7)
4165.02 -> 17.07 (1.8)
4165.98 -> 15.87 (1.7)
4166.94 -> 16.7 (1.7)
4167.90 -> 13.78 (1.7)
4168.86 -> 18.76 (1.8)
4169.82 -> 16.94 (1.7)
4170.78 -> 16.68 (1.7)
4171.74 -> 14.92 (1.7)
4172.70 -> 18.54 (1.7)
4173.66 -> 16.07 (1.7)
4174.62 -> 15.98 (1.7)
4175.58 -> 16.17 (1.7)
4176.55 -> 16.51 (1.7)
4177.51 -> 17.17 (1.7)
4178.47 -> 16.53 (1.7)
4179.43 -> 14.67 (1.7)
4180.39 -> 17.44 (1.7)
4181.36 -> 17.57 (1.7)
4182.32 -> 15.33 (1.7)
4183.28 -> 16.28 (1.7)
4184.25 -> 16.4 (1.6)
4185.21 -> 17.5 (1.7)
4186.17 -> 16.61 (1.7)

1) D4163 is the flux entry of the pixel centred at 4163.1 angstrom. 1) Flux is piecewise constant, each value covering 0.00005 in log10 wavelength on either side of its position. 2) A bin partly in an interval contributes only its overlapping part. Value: 17.59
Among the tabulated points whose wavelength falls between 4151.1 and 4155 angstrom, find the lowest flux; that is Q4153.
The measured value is 15.06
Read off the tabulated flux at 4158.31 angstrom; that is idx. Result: 18.22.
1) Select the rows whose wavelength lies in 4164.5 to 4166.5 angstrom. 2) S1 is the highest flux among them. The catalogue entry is 17.07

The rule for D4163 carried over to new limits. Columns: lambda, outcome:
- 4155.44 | 17.69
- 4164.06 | 15.08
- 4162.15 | 16.61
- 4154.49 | 17.4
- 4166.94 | 16.7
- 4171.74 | 14.92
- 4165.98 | 15.87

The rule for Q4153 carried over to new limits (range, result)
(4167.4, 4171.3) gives 13.78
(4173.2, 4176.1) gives 15.98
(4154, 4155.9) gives 17.4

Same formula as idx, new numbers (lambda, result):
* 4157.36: 18.89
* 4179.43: 14.67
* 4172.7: 18.54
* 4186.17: 16.61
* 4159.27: 17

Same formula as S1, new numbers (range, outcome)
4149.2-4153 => 18.25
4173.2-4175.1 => 16.07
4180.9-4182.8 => 17.57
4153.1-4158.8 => 18.89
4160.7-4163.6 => 17.59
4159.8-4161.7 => 19.48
